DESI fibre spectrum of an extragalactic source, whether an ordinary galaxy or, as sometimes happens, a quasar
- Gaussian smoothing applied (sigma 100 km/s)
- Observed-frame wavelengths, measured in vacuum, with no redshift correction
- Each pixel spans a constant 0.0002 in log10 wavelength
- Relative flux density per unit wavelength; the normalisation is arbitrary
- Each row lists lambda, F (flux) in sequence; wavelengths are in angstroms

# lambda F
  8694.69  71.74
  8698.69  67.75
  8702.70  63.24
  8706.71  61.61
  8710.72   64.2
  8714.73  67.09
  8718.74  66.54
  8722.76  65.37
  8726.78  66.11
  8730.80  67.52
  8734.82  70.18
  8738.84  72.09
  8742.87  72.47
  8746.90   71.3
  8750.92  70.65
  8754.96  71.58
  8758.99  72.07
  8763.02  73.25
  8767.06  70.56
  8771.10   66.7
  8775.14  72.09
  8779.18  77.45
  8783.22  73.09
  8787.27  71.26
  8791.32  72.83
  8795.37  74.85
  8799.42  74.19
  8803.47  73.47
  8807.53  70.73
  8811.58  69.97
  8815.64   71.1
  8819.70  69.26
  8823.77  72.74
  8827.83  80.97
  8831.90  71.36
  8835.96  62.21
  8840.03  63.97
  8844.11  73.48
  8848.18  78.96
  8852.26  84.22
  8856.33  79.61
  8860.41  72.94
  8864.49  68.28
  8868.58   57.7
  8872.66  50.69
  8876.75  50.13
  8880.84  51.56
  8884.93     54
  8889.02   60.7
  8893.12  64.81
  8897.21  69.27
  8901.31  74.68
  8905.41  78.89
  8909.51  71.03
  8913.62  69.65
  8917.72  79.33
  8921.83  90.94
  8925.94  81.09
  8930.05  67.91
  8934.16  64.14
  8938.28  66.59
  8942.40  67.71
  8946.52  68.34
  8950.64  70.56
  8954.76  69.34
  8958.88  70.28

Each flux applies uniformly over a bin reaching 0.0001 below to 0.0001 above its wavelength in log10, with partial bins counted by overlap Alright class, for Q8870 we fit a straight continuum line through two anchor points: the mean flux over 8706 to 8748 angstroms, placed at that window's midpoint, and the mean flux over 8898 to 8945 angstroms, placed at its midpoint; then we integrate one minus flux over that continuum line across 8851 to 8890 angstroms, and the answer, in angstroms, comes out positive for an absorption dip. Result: 5.1 angstroms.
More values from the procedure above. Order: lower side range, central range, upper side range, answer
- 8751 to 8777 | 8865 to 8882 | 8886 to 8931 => 4.4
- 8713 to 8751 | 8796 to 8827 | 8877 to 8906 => -2.9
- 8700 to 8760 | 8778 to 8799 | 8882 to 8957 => -1.5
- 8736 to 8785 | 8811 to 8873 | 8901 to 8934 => 2.6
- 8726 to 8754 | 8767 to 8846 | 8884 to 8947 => -1.3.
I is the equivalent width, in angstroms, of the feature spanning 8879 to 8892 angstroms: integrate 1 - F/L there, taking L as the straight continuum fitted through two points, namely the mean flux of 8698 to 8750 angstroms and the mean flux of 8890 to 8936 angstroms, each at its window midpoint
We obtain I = 3.0 angstroms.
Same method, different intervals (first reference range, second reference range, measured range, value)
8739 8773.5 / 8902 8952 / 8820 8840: 0.32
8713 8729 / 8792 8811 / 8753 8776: -0.35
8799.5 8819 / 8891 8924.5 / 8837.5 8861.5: -0.81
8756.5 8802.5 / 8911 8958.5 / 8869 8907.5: 5.77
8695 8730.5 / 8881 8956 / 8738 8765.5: -2.23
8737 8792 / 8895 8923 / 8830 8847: 1.29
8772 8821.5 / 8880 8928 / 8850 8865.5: -1.13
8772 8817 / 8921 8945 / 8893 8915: 0.05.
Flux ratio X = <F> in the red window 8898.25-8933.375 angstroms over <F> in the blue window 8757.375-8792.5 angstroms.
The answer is 1.1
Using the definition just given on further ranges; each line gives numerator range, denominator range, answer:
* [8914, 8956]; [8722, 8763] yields 1.03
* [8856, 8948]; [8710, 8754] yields 0.98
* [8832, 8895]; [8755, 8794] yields 0.90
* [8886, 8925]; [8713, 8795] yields 1.03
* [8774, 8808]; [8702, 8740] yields 1.11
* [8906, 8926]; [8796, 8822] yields 1.09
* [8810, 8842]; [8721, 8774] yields 1.00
